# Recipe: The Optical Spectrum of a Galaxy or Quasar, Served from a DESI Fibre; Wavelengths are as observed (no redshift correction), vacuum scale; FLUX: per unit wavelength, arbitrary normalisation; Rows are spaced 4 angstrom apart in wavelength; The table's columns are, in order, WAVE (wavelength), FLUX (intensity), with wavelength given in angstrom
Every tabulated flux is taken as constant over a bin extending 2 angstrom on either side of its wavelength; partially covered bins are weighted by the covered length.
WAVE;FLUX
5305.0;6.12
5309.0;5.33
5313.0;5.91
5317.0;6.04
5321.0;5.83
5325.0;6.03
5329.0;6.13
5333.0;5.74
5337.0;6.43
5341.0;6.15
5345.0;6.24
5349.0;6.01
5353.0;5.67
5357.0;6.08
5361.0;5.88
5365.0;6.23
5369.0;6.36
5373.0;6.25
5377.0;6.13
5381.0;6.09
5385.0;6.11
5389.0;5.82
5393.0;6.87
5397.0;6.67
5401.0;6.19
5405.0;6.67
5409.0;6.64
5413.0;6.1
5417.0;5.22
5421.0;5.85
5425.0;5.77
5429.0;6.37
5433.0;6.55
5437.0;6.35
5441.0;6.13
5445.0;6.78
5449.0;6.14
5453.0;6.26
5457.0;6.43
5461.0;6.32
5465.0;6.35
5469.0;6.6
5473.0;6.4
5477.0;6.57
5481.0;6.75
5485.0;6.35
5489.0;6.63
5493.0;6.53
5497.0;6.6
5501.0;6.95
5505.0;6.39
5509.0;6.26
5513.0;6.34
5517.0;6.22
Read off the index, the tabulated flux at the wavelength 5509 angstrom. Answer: 6.26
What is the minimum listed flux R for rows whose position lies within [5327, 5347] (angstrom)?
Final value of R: 5.74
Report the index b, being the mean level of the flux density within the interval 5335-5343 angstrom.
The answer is 6.29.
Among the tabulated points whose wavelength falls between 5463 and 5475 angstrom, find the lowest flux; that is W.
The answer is 6.35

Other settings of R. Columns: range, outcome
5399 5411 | 6.19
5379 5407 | 5.82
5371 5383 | 6.09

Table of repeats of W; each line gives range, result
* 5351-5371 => 5.67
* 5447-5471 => 6.14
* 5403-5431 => 5.22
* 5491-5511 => 6.26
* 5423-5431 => 5.77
